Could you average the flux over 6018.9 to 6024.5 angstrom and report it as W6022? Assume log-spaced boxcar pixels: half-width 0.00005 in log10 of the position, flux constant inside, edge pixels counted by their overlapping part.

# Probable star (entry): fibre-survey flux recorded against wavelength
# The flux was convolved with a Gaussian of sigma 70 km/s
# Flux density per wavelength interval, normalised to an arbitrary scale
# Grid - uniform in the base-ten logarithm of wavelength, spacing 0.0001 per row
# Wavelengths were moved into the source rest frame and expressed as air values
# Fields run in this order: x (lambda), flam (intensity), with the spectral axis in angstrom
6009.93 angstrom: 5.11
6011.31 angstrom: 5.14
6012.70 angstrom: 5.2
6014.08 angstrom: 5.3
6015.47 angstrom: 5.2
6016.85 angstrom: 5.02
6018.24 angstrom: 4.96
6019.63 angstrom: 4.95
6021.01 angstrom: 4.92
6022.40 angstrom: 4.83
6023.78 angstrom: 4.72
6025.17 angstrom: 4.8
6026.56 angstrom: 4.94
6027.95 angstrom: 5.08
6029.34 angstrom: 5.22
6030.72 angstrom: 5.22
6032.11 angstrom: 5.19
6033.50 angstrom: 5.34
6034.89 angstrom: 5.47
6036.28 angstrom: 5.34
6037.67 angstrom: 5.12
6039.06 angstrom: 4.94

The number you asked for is 4.86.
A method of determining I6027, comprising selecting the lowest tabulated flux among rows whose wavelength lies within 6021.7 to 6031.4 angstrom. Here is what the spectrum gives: 4.72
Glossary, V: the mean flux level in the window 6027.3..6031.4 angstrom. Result 5.18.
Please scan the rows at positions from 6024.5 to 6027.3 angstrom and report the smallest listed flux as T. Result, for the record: 4.8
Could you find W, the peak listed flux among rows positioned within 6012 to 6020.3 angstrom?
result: 5.3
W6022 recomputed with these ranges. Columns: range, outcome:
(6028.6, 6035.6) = 5.29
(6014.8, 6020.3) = 5.03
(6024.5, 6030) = 5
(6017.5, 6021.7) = 4.94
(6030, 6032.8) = 5.22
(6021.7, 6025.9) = 4.78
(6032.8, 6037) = 5.38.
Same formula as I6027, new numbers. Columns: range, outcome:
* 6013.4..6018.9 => 4.96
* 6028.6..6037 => 5.19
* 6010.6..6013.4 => 5.14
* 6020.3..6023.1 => 4.83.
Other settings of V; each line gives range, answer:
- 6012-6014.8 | 5.24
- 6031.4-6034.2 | 5.26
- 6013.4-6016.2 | 5.25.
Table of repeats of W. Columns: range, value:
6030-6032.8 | 5.22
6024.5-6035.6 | 5.47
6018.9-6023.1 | 4.95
